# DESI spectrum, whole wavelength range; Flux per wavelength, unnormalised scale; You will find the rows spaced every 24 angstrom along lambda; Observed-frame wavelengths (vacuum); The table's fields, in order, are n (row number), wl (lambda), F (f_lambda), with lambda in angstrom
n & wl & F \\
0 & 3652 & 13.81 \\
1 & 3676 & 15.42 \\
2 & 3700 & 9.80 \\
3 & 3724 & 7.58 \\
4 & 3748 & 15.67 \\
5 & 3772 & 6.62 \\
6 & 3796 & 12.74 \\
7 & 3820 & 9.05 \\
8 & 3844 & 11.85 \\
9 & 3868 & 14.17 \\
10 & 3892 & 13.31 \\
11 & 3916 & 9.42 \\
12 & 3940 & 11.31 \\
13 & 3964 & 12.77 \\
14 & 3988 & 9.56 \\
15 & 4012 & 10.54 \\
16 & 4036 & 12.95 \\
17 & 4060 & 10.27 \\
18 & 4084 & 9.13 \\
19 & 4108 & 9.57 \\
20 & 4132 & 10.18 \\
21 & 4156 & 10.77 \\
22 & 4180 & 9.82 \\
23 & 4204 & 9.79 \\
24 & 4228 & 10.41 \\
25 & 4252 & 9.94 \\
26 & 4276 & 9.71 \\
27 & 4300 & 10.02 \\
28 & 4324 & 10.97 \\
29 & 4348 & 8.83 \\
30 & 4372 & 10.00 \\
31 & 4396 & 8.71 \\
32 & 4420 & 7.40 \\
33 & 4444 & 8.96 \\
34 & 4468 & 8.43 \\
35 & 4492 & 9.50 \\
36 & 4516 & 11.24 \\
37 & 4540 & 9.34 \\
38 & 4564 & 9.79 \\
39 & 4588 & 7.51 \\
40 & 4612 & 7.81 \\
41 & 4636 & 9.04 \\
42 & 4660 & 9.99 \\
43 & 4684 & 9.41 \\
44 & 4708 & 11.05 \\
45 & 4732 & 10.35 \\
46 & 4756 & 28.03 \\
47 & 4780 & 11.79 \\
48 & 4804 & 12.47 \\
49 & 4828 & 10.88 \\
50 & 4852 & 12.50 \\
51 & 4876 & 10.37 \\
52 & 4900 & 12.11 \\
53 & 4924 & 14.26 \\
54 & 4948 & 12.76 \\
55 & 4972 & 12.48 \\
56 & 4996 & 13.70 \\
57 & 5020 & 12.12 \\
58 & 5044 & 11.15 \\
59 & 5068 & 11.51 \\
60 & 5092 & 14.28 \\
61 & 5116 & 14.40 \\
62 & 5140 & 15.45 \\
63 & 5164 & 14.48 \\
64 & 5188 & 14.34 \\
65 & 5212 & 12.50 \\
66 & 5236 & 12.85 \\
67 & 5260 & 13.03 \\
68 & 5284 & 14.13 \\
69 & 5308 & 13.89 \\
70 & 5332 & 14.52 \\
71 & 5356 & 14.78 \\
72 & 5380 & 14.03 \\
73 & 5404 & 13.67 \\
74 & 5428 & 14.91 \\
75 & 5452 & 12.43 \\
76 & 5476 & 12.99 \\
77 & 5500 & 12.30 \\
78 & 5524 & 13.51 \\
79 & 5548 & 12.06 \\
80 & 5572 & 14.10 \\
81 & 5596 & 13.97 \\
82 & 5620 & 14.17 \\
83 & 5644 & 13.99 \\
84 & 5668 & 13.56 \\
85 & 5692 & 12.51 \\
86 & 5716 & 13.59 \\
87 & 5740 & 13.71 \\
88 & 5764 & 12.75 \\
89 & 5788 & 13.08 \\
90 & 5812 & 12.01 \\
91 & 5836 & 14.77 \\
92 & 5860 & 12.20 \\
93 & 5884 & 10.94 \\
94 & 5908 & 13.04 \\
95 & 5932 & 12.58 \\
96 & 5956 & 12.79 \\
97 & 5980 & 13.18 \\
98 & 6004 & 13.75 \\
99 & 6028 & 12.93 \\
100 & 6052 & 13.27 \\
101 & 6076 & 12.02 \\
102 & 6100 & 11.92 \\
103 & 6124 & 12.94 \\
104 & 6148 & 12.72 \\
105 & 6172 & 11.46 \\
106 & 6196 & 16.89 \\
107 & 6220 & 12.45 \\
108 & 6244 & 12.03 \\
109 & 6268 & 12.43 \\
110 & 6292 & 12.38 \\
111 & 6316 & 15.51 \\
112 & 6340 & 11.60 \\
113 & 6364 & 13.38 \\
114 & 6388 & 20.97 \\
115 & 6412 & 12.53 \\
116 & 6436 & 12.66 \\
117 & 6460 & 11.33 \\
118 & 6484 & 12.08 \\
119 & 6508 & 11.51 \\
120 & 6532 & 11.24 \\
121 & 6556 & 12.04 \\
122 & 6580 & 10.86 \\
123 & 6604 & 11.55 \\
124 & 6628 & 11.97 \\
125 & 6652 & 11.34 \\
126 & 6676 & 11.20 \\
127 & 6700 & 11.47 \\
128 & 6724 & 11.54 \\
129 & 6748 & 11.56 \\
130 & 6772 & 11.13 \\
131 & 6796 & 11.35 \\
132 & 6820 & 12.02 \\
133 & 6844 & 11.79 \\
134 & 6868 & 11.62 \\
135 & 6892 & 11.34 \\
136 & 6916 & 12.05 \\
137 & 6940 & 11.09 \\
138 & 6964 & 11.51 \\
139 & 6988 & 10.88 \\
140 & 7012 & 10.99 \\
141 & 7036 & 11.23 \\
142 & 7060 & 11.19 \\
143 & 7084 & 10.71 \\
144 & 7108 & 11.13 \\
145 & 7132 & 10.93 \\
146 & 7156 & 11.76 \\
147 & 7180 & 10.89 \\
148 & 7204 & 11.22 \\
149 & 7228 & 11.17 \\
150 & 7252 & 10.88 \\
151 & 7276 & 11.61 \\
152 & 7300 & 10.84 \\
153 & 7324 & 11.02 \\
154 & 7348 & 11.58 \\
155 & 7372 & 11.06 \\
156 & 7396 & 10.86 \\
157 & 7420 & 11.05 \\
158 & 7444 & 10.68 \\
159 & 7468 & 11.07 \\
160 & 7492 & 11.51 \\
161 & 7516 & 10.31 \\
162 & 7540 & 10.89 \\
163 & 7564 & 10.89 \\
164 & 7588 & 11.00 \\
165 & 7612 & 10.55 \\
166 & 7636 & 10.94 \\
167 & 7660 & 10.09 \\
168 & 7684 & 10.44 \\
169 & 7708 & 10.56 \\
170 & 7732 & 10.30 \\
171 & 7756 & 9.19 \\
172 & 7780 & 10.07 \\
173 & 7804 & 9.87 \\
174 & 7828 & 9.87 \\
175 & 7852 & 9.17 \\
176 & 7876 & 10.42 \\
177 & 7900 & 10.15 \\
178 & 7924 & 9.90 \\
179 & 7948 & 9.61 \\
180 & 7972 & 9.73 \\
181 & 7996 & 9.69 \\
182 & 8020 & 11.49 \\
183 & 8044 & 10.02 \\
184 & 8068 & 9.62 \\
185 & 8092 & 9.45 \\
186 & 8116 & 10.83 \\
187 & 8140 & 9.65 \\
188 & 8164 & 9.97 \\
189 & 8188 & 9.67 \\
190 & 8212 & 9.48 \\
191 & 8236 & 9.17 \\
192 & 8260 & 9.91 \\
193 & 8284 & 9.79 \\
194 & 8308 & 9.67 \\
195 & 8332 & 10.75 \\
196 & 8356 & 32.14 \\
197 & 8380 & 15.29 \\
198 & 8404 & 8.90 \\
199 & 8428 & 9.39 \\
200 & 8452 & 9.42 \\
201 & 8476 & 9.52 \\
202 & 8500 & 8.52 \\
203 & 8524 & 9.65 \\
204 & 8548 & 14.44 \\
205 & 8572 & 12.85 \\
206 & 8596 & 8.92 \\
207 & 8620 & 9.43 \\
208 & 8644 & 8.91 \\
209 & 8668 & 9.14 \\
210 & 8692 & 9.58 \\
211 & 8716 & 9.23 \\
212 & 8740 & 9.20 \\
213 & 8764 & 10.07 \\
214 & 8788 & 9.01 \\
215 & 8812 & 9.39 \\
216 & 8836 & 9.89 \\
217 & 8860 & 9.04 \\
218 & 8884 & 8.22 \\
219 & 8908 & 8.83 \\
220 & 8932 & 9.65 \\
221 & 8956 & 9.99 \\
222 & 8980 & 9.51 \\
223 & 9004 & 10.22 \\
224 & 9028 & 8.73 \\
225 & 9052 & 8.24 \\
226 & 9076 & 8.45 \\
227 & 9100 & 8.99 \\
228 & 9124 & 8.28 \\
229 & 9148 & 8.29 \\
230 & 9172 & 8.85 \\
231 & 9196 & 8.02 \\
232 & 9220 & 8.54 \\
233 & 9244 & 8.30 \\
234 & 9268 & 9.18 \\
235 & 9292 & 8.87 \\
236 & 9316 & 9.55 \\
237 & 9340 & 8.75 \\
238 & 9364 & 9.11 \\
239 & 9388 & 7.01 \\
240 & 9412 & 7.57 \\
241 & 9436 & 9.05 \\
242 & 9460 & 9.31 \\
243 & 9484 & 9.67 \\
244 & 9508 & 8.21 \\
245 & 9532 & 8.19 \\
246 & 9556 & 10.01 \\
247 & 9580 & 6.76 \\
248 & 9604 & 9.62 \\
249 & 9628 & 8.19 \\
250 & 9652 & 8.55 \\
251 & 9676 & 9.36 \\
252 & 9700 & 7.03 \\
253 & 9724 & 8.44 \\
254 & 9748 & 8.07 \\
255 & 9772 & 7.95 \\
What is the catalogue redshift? 0.27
